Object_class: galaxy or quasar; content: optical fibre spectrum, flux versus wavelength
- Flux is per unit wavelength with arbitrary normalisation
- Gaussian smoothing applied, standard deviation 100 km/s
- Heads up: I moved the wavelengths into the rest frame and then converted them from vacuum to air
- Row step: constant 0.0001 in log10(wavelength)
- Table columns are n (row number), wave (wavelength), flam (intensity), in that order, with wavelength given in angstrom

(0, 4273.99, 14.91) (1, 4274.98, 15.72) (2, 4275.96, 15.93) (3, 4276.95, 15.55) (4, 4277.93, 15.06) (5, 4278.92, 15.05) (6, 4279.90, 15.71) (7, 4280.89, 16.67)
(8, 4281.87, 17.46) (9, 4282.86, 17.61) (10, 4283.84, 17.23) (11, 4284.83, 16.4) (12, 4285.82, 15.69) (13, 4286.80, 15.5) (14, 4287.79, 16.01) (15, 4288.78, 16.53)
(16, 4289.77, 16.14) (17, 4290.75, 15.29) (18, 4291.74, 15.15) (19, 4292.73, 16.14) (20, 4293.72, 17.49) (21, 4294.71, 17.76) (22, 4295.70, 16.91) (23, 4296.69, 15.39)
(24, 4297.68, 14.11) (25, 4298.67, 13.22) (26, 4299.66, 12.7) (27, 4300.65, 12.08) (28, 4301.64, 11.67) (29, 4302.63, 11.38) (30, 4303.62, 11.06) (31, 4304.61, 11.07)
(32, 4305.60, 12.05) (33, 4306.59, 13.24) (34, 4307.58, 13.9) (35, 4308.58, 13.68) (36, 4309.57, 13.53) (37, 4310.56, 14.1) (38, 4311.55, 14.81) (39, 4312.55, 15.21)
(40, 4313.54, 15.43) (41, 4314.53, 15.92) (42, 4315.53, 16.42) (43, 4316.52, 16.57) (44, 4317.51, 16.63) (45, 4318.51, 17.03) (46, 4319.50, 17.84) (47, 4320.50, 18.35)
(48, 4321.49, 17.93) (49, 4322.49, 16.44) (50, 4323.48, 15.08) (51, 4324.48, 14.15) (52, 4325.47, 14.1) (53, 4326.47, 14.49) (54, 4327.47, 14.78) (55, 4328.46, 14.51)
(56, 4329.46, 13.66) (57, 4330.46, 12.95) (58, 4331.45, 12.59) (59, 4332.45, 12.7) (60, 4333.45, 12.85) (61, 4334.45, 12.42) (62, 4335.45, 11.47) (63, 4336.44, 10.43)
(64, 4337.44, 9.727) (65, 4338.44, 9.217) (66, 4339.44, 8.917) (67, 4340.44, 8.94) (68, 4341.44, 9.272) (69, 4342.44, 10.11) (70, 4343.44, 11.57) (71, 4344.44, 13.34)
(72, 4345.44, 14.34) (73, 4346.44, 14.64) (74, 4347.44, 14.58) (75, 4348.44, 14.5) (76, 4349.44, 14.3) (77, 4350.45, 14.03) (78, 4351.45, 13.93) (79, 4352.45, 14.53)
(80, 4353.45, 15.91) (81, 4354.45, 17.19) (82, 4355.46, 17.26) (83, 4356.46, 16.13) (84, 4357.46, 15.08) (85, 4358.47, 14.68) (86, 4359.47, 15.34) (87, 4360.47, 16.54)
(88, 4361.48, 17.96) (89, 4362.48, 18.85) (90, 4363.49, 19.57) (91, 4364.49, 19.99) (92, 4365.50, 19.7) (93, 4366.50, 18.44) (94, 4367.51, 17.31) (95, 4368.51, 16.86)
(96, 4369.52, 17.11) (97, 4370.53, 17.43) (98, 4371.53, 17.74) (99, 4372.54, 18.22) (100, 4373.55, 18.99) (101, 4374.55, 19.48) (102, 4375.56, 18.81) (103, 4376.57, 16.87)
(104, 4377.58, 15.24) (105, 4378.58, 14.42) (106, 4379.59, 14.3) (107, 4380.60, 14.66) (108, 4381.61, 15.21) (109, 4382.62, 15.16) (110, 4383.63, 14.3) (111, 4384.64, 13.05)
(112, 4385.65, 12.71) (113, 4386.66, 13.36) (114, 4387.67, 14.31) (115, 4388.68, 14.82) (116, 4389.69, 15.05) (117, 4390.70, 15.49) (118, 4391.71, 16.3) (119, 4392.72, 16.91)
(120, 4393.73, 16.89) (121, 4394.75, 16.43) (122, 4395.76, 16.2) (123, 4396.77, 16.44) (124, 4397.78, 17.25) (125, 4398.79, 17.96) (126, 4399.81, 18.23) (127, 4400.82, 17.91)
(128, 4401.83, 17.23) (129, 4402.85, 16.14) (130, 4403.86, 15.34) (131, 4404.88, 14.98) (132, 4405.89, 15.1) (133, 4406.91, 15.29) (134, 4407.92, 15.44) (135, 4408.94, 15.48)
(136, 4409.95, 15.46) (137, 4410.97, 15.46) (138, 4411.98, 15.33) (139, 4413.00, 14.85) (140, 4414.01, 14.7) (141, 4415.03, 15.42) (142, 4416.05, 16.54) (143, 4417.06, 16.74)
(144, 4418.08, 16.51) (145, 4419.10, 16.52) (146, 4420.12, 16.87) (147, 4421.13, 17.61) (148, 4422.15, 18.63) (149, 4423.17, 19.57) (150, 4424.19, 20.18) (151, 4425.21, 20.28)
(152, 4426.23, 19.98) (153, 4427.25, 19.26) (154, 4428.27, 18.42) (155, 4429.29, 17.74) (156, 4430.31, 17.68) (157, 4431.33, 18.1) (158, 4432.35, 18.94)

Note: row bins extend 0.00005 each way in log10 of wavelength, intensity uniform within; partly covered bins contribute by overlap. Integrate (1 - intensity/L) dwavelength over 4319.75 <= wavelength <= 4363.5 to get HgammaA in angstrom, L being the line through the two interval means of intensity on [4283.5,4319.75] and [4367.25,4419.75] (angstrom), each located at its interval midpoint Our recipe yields 3.8 angstrom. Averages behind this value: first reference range 14.9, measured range 14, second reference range 16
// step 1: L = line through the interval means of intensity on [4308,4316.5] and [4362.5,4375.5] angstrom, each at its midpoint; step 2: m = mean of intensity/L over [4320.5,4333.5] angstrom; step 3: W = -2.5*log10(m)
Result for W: 0.094 mag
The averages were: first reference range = 15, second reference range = 18.4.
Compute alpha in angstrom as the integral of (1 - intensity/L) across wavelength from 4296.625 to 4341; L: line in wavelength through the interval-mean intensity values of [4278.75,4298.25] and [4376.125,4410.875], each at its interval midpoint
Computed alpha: 6.65 angstrom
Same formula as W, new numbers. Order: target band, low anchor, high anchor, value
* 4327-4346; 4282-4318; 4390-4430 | 0.30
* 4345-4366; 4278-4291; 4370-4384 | 0.02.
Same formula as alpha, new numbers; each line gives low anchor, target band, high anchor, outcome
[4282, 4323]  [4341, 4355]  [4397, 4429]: 1.89 angstrom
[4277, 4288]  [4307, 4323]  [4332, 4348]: -2.75 angstrom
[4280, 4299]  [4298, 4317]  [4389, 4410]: 3.04 angstrom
